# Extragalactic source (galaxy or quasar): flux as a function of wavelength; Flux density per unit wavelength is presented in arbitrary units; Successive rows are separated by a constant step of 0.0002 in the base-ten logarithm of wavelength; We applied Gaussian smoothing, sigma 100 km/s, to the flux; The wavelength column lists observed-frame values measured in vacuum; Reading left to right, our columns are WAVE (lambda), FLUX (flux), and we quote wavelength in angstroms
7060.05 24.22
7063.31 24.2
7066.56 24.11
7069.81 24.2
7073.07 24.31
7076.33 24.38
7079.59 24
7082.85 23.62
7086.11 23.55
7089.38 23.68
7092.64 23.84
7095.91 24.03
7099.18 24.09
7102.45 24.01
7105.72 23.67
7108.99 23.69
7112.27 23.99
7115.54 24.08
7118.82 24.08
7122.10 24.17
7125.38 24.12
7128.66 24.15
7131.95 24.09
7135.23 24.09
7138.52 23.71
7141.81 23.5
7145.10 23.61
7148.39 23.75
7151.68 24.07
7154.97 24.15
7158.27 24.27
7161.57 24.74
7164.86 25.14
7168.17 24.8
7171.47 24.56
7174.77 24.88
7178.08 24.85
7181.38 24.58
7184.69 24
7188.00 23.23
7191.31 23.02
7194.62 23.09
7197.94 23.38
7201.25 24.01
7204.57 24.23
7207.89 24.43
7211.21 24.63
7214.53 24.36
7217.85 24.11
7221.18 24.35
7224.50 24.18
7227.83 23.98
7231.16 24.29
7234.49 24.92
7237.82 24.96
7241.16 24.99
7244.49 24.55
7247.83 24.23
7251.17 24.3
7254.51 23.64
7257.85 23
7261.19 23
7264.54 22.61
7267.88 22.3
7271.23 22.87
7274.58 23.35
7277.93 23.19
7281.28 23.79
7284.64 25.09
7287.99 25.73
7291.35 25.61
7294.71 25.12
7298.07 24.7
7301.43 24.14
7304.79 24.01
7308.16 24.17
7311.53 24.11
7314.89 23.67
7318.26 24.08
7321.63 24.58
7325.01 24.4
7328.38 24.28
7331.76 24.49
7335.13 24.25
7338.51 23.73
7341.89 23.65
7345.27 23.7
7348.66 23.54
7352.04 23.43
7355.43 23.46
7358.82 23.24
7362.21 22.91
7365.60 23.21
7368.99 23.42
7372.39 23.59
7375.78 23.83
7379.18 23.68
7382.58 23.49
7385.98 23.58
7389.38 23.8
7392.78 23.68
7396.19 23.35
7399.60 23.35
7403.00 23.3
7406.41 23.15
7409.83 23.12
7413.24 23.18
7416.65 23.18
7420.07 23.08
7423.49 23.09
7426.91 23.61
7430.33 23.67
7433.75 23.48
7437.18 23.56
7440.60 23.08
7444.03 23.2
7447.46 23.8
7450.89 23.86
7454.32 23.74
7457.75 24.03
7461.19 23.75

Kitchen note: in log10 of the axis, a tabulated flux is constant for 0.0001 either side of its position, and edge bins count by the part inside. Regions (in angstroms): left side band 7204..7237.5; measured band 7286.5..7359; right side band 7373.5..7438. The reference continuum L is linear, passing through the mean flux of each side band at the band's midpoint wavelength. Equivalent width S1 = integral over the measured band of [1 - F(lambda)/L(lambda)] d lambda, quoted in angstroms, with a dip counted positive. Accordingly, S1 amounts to -1.0 angstroms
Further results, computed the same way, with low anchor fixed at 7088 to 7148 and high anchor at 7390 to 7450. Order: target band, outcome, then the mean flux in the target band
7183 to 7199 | 0.30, 23.3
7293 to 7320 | -0.78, 24.3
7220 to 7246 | -0.90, 24.5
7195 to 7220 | -0.38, 24.1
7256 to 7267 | 0.38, 22.9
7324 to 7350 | -0.54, 24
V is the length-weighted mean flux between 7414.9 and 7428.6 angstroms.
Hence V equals 23.2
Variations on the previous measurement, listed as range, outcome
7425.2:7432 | 23.6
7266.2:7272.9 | 22.6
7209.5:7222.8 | 24.4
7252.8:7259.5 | 23.3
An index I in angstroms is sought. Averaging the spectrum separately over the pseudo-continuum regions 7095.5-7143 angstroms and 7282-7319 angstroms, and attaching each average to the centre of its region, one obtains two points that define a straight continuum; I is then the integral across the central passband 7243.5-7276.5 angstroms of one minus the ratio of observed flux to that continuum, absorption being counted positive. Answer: 1.5 angstroms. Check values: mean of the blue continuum 24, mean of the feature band 23.4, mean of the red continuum 24.6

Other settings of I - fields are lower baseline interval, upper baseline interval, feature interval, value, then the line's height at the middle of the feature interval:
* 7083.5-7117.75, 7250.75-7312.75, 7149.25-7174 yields -0.7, 23.9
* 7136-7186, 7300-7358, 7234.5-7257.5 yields -0.2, 24.1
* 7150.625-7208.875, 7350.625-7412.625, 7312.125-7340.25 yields -0.7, 23.6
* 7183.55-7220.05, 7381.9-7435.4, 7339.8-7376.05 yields 0.1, 23.5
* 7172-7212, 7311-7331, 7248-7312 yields 0.6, 24.1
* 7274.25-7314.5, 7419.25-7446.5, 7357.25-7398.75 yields 0.5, 23.8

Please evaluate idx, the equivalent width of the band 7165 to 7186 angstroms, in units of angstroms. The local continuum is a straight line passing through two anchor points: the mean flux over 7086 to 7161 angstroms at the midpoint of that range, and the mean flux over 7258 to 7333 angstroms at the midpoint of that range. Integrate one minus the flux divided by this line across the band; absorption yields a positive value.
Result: -0.6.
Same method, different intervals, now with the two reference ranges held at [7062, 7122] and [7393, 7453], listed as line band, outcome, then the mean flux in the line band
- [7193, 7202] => 0.1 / 23.4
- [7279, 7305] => -1.3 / 24.8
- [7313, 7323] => -0.2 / 24.1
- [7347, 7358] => 0.0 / 23.5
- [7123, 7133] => -0.1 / 24.1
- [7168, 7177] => -0.3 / 24.7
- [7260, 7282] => 0.6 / 23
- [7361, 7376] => 0.1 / 23.4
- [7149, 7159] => -0.1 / 24.1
